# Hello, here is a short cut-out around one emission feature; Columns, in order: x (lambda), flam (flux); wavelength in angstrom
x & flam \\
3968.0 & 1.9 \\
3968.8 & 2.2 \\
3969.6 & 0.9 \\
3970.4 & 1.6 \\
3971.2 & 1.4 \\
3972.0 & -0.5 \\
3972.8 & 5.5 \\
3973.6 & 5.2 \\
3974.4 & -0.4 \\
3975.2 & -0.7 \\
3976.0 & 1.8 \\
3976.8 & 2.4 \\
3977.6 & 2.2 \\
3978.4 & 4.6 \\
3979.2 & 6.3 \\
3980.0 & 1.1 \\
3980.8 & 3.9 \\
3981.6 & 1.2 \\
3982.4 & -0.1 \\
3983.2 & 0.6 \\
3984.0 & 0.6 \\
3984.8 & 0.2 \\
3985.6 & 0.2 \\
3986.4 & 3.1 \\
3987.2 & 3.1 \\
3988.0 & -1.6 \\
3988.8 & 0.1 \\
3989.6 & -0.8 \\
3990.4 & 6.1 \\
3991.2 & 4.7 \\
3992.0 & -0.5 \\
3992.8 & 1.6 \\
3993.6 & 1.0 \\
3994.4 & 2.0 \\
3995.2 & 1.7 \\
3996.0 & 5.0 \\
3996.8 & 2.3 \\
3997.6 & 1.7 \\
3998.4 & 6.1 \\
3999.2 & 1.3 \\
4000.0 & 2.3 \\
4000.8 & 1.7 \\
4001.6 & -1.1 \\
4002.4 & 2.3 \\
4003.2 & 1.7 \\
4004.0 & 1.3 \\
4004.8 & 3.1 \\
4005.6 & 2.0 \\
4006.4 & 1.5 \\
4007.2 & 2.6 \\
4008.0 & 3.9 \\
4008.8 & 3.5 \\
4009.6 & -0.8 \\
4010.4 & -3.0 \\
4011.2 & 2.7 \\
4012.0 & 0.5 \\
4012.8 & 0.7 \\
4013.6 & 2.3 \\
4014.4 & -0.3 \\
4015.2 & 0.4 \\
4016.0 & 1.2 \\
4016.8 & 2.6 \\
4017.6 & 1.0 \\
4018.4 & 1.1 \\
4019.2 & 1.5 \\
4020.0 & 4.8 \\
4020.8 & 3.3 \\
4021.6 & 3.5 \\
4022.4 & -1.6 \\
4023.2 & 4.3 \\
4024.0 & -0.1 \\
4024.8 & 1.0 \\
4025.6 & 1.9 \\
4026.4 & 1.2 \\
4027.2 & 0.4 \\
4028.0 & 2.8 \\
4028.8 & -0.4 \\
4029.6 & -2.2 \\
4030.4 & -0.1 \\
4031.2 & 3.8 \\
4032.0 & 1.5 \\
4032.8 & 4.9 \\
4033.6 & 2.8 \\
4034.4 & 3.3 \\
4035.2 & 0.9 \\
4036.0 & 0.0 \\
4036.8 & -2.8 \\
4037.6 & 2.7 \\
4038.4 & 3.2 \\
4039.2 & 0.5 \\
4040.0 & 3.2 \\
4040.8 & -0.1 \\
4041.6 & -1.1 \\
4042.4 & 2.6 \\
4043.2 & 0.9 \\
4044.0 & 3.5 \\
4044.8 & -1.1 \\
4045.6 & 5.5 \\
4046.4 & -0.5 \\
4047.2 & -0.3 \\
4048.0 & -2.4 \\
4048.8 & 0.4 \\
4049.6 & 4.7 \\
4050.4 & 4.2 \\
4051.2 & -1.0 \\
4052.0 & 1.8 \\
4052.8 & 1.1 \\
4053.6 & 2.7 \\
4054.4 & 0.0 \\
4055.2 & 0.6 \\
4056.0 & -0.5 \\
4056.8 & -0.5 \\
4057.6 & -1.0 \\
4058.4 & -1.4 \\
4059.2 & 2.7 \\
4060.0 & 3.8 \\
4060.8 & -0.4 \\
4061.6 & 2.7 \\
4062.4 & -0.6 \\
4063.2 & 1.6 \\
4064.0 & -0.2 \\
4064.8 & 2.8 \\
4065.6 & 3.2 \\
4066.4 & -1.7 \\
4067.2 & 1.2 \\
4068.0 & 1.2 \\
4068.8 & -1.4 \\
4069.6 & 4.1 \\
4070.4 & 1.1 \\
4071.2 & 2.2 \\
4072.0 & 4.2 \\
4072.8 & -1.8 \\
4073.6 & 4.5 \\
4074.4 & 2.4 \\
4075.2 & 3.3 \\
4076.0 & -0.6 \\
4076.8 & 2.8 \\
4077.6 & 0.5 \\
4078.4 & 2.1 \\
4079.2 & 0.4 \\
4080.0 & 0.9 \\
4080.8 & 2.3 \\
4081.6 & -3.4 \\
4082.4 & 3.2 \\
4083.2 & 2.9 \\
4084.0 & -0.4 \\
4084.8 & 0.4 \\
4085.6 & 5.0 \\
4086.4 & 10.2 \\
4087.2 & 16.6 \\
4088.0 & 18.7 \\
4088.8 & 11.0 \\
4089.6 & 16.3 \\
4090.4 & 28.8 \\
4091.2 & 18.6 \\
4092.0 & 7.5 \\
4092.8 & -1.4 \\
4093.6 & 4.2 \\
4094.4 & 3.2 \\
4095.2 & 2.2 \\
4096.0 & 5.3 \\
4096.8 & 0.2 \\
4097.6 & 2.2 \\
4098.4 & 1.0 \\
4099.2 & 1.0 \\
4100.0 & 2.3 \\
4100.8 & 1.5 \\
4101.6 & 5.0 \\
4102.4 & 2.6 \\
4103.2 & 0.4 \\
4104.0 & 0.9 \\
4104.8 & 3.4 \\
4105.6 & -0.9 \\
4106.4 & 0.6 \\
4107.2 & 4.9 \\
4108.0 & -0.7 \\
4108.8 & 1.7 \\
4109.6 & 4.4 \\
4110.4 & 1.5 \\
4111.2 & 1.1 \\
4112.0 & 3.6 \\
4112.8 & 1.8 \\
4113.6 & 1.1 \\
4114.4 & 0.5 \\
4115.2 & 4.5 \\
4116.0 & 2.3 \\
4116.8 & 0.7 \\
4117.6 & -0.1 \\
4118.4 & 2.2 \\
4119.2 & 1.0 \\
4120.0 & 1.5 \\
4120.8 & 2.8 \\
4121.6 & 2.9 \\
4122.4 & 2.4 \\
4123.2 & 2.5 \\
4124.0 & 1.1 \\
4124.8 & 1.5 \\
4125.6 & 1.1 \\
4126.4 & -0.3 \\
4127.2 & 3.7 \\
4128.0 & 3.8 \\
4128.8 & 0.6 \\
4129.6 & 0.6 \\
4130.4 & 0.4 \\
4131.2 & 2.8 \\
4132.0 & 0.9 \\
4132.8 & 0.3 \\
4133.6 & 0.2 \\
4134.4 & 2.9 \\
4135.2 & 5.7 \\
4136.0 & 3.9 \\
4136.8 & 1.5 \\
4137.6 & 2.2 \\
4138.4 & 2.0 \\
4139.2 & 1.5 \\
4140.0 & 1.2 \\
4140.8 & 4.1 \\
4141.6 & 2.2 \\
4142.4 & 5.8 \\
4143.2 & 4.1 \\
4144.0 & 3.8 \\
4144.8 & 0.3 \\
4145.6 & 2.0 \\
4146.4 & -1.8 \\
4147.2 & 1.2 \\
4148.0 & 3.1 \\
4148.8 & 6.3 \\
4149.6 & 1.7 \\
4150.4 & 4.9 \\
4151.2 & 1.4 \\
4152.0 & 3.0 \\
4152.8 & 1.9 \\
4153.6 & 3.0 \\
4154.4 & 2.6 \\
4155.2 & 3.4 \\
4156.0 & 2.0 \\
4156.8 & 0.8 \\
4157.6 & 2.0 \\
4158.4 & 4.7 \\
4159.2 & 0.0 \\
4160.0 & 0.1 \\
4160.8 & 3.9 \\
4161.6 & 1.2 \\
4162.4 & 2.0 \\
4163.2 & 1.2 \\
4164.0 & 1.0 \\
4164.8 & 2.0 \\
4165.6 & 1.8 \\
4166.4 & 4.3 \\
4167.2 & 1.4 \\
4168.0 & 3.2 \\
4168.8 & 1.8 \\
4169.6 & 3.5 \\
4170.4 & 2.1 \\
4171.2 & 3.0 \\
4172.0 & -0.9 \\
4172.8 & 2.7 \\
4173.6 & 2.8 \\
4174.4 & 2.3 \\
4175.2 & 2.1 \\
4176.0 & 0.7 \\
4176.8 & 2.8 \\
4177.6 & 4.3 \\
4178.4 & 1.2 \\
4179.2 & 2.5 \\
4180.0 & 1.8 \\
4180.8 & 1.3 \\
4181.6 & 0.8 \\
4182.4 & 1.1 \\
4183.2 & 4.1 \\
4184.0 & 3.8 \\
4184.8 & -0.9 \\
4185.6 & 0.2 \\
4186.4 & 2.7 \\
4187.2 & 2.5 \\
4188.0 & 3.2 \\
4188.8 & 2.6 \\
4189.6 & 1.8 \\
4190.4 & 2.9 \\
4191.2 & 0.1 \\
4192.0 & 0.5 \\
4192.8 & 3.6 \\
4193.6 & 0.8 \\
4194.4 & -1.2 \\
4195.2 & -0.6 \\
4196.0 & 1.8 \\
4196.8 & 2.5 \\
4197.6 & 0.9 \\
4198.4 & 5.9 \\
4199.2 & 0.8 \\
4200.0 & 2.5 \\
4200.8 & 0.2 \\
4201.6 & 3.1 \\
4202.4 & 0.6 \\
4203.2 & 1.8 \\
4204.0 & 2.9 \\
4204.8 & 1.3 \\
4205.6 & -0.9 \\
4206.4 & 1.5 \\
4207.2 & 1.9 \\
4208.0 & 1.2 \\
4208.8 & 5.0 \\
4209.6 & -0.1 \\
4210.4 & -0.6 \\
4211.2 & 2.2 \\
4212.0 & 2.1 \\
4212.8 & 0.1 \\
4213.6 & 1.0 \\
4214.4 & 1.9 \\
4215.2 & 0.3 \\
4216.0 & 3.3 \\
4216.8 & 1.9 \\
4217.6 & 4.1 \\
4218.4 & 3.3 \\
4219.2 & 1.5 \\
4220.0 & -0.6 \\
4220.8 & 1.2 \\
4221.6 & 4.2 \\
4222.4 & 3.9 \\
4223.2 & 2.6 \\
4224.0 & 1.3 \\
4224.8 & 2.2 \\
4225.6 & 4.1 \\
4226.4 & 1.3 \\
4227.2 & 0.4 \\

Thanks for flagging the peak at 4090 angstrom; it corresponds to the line [O II] 3727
